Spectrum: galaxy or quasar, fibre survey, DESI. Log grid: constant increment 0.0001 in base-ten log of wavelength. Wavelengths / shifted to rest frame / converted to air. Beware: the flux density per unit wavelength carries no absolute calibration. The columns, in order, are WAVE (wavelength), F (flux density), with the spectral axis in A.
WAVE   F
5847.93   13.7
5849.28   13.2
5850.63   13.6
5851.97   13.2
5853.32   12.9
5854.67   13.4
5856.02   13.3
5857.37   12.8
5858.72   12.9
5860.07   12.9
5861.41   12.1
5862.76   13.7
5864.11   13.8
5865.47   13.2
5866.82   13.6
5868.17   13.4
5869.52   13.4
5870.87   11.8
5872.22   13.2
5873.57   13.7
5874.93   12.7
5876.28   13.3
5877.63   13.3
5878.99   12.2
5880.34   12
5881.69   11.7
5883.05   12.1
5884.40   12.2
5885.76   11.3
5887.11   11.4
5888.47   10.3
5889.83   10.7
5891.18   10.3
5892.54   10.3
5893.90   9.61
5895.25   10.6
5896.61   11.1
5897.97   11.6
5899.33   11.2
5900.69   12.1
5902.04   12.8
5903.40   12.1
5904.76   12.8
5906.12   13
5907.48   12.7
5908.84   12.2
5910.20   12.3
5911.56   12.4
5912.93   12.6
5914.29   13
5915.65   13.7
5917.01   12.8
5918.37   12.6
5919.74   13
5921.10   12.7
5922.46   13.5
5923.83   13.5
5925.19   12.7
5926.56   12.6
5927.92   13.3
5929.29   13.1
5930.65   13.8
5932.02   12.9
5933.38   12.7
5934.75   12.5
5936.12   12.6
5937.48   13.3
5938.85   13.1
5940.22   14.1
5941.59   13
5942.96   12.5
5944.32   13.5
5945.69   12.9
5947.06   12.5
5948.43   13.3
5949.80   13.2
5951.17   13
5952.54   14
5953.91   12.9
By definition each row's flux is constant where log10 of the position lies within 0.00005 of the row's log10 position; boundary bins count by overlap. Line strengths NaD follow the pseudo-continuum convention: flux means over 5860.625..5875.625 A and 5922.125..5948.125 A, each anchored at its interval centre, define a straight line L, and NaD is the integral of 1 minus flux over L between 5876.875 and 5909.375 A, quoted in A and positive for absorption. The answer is 3.6 A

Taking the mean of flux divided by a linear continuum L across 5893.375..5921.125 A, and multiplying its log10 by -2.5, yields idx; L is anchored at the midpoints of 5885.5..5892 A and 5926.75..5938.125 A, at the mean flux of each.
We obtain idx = -0.05 mag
